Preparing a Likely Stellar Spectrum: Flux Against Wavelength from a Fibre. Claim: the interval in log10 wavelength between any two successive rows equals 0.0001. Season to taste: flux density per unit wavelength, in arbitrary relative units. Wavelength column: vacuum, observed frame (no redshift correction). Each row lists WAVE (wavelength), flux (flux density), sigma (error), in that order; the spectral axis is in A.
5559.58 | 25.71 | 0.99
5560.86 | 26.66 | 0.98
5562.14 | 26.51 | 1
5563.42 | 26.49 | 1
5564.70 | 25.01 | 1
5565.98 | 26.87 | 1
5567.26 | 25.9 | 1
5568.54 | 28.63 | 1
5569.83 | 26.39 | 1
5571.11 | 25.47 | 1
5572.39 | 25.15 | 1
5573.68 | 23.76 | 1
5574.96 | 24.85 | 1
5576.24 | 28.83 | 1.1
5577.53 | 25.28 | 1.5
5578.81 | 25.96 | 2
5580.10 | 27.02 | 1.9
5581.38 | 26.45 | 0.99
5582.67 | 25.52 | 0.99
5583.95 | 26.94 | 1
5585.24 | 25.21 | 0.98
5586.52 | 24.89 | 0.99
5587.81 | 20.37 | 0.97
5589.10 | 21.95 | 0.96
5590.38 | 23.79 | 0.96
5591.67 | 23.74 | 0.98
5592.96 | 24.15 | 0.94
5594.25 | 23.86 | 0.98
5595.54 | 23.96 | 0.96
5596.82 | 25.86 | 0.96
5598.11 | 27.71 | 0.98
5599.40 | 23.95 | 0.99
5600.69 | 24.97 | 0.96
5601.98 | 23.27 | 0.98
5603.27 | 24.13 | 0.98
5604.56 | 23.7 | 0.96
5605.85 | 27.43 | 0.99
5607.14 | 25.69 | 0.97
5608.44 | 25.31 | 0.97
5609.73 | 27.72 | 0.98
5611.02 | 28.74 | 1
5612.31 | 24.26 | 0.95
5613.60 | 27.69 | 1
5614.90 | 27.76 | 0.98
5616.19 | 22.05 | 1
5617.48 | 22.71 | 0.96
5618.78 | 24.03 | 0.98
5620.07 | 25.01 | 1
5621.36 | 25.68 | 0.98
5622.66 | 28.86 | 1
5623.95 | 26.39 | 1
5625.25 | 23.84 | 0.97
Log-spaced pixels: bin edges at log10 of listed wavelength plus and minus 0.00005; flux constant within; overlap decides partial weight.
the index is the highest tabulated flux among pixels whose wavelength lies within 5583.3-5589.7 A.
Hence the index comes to 26.94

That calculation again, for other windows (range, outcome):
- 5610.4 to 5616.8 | 28.74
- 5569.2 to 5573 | 26.39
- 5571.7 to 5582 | 28.83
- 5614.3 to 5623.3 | 28.86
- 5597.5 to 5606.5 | 27.71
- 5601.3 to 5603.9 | 24.13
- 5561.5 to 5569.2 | 28.63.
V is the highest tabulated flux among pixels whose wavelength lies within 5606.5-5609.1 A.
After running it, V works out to 25.69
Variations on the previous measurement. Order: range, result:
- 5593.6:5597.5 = 25.86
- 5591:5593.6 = 24.15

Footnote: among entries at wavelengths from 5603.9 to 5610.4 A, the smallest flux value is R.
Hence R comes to 23.7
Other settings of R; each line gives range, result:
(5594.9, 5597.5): 23.96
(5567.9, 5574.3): 23.76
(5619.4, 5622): 25.01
